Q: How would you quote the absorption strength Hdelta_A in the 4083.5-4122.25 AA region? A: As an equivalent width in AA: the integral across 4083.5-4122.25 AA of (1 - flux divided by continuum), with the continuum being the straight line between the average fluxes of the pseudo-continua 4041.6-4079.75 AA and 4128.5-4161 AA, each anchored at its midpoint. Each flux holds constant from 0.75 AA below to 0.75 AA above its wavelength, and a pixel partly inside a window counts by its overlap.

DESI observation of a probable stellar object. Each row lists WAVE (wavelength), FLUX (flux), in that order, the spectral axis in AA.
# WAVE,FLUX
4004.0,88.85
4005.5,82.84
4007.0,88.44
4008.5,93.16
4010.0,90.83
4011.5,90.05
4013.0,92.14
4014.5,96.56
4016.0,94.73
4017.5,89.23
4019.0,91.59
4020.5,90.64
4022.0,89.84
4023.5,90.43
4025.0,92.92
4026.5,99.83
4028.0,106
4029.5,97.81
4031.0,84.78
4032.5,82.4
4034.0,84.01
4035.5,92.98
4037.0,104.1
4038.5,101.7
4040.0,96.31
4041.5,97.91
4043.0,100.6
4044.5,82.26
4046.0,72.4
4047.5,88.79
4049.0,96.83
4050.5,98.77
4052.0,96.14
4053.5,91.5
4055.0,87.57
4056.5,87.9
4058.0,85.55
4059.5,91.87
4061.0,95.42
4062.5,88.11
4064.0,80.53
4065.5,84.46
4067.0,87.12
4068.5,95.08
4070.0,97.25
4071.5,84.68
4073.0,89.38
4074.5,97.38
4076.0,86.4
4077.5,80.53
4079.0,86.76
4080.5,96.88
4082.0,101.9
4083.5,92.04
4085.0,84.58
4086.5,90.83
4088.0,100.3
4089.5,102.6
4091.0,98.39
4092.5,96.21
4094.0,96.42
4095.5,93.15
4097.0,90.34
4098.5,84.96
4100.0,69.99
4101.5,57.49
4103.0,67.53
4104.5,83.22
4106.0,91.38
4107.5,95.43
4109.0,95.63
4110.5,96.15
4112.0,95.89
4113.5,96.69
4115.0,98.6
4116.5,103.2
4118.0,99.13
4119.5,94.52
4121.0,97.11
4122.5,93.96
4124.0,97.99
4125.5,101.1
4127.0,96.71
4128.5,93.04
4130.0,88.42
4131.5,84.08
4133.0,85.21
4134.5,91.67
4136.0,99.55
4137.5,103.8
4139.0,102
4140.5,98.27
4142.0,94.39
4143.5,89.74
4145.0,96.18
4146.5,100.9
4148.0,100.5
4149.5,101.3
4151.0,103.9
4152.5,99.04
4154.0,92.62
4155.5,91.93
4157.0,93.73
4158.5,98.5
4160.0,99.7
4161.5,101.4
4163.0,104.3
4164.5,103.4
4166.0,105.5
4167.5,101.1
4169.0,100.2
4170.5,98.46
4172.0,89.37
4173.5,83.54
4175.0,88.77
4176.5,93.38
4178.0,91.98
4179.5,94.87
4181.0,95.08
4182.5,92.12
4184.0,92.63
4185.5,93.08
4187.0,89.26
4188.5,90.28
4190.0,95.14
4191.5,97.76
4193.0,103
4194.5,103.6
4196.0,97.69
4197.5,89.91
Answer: 0.6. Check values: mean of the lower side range 89.5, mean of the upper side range 95.9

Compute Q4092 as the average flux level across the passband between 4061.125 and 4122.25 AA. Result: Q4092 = 90.8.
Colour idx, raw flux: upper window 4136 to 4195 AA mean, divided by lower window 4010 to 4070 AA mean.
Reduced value 1.1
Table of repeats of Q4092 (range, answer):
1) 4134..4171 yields 98.9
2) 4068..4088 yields 91.3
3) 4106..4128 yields 97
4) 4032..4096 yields 91.8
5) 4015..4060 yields 92.3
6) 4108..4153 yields 96.6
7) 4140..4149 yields 96.7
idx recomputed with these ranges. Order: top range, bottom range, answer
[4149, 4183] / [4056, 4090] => 1.07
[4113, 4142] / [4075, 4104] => 1.09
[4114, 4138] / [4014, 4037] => 1.03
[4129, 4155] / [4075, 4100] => 1.04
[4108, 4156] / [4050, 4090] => 1.06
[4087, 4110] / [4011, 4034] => 0.96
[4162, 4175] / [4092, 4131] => 1.07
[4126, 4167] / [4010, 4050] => 1.05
